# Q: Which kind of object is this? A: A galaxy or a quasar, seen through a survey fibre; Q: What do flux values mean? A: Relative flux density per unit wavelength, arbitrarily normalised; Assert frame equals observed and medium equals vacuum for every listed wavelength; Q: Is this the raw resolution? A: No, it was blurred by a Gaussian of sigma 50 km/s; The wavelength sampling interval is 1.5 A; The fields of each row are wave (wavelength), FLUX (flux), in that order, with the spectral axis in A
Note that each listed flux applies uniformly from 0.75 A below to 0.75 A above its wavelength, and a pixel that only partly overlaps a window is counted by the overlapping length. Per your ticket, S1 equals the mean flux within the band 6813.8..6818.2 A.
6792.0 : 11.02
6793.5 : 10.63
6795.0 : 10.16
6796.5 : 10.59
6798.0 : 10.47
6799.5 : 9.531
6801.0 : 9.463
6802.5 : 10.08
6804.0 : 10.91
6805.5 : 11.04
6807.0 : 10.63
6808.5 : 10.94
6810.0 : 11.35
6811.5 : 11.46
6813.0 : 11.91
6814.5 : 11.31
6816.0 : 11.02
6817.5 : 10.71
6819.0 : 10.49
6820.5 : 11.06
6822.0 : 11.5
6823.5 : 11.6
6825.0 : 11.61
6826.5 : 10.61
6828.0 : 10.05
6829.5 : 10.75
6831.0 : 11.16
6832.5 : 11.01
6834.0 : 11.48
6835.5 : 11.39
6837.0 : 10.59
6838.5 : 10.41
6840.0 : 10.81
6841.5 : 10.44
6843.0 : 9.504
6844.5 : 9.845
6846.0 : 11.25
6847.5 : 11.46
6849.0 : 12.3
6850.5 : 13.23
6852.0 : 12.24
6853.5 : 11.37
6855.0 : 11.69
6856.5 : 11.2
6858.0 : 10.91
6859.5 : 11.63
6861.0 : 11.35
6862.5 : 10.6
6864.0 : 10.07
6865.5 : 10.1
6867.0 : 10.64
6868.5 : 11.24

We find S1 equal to 11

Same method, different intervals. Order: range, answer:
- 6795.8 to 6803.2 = 10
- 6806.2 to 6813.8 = 11.3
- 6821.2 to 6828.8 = 11.1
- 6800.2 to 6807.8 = 10.4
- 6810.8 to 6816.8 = 11.4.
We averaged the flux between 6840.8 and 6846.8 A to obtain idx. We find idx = 10.3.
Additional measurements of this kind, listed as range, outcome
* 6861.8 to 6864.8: 10.3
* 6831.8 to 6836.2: 11.3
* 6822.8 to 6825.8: 11.6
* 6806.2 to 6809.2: 10.8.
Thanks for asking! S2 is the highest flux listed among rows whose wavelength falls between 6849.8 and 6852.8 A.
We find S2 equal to 13.23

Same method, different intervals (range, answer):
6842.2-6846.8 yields 11.25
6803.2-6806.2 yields 11.04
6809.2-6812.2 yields 11.46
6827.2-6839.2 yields 11.48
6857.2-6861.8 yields 11.63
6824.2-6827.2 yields 11.61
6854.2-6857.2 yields 11.69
